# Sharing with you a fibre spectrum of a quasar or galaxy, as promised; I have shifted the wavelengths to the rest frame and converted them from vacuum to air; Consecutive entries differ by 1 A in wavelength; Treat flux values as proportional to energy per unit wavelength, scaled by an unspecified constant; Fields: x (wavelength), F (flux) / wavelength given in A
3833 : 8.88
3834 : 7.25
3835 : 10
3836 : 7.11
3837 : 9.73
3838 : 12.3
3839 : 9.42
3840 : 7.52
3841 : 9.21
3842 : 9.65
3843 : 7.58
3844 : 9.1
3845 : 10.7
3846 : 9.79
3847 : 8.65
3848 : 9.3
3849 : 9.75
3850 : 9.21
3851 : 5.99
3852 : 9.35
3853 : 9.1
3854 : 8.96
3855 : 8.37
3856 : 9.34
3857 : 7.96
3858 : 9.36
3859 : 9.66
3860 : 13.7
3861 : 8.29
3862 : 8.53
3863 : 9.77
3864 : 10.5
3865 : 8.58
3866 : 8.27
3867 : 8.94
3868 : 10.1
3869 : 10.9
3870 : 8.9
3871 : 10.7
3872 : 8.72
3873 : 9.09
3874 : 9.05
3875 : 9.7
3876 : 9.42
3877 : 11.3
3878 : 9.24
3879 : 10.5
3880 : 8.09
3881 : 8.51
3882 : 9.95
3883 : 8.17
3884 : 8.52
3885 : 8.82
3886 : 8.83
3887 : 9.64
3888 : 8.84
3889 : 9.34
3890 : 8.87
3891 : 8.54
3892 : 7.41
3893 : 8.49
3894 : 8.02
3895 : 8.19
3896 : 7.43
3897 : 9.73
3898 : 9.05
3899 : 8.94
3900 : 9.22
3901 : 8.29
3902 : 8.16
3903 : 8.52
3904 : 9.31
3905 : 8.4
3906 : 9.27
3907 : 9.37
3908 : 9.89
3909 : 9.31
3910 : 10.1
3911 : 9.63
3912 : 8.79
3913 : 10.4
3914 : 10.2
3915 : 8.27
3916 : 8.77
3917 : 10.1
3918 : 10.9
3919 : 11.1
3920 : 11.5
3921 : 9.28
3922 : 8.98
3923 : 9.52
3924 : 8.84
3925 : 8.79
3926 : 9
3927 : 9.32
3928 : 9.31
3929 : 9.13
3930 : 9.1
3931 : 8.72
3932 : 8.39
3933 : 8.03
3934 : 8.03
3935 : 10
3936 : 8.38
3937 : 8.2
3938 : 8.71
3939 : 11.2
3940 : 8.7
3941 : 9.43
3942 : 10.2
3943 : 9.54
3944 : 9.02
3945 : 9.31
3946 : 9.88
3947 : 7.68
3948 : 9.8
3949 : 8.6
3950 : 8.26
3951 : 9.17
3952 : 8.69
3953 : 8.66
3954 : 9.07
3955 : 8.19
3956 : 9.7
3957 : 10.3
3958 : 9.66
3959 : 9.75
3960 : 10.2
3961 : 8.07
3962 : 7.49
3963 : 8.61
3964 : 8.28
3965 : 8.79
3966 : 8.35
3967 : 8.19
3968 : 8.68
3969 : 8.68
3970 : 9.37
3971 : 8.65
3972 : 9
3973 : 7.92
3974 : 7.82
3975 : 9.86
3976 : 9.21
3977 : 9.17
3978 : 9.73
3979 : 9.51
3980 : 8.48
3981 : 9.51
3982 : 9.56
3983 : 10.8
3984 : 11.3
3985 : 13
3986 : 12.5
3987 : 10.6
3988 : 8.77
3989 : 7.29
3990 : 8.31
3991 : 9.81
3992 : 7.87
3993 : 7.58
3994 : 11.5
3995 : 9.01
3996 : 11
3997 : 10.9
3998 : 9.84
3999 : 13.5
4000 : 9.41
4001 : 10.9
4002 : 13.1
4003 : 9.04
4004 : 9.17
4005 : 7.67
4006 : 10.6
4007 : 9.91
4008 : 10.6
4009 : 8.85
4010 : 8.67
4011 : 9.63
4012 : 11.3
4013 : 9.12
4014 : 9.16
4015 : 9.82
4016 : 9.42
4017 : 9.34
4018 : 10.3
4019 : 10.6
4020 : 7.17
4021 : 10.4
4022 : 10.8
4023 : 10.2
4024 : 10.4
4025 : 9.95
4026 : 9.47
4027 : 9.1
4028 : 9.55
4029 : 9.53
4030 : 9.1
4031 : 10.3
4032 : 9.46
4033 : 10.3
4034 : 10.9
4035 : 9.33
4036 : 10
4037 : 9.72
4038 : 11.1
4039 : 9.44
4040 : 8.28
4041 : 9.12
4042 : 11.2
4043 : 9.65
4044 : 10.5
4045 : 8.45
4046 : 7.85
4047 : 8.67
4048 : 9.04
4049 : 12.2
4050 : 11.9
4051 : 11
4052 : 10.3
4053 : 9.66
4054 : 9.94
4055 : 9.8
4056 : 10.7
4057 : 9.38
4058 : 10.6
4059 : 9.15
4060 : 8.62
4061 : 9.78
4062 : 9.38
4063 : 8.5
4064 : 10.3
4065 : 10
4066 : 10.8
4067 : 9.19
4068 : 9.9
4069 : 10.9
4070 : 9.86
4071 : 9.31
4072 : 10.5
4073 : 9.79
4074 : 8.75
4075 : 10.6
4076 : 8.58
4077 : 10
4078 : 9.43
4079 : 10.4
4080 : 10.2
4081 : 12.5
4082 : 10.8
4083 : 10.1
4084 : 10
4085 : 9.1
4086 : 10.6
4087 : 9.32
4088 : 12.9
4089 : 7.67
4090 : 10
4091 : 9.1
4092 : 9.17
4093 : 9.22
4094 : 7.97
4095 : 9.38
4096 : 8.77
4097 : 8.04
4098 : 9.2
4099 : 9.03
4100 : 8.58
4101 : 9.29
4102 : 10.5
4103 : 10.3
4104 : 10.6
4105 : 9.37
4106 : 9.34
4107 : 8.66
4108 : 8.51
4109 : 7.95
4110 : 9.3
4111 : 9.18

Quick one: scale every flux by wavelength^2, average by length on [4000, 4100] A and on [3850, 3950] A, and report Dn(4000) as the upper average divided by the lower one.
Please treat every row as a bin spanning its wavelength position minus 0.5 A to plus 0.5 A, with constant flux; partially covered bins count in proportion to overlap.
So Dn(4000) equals 1.1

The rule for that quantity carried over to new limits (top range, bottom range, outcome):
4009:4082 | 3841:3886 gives 1.16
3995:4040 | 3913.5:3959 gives 1.12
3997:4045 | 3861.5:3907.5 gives 1.17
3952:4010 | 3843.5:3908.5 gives 1.10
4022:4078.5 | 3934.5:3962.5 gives 1.13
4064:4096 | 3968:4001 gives 1.07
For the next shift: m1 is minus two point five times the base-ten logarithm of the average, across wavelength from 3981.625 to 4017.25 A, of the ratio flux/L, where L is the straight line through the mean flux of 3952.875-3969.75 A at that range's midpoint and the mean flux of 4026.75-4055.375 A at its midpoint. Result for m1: -0.07 mag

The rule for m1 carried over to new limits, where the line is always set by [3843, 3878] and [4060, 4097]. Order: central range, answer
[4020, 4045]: -0.02 mag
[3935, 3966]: 0.05 mag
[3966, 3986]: 0.01 mag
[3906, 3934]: 0.01 mag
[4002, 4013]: -0.01 mag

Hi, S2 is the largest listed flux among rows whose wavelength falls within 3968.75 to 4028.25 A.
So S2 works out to 13.5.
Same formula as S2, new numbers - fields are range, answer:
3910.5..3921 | 11.5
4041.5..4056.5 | 12.2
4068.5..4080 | 10.9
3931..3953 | 11.2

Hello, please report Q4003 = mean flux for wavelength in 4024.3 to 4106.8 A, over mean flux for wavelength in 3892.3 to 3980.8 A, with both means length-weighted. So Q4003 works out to 1.08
